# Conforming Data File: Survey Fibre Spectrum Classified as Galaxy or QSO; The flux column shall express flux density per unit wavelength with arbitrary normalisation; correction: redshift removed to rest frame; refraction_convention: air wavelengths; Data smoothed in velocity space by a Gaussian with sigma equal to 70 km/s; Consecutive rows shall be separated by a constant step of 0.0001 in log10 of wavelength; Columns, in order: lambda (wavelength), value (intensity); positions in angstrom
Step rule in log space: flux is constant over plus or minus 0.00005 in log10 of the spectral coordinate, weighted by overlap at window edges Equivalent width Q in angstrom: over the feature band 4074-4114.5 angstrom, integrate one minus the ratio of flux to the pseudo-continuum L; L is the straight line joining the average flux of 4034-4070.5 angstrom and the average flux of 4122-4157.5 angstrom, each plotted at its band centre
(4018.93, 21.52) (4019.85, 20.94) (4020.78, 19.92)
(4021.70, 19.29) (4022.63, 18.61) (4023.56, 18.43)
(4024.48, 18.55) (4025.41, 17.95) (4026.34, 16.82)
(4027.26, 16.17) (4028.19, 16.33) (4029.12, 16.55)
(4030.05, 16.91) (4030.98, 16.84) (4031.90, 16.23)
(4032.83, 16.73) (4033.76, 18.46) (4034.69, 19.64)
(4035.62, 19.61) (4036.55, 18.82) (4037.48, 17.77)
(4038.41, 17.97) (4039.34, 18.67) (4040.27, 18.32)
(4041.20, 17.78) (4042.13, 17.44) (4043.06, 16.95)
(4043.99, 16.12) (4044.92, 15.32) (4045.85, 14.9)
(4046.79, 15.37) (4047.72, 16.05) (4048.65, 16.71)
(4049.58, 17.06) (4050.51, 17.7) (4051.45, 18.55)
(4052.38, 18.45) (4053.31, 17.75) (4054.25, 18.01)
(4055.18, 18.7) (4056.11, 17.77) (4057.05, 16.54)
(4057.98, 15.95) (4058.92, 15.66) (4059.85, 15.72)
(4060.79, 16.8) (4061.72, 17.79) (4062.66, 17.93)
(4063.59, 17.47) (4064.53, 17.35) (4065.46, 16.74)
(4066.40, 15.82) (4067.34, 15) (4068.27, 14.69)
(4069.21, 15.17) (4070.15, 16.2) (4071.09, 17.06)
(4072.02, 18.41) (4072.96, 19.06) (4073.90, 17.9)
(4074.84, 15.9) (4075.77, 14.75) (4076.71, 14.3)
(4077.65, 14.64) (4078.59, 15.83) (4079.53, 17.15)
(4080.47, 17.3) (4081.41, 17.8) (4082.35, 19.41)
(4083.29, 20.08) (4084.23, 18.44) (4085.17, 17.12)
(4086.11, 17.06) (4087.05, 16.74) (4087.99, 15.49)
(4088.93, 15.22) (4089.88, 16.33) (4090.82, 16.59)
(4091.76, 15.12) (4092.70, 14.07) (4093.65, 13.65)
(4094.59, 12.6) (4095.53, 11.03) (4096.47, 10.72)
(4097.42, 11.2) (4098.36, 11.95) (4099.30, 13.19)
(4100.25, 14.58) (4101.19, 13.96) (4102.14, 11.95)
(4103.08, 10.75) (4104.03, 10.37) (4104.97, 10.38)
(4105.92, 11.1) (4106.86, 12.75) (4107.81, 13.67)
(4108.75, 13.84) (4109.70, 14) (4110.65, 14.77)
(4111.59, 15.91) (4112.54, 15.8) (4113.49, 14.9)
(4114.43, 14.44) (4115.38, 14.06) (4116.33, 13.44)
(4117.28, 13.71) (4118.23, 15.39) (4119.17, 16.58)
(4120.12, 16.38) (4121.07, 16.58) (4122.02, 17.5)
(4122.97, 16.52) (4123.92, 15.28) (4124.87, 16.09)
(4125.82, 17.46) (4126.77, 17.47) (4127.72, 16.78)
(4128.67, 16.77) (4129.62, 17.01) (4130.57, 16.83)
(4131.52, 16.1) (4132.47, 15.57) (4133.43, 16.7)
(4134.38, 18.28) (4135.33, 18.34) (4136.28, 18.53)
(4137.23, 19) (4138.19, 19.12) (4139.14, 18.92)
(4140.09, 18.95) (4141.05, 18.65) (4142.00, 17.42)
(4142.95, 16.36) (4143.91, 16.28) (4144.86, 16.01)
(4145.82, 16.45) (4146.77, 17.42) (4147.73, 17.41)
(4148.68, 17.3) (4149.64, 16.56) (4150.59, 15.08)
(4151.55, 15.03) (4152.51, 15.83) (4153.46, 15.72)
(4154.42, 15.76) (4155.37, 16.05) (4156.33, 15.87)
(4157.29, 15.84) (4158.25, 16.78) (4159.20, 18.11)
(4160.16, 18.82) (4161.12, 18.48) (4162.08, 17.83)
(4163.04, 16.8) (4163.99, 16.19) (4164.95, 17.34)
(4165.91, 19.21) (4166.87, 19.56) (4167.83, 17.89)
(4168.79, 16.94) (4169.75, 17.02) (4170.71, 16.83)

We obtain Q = 5.7 angstrom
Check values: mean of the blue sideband 17.1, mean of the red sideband 16.9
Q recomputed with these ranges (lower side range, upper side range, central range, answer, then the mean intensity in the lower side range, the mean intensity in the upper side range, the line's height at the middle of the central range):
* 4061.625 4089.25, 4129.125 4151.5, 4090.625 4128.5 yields 6.4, 16.8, 17.3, 17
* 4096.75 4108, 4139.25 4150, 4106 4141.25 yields -3.6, 12.1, 17.2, 14.7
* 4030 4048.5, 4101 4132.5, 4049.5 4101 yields 0.1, 17.3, 14.8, 16.1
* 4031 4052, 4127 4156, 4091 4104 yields 3.4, 17.4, 17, 17.2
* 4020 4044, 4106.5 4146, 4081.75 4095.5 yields 0.7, 17.9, 16.3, 16.9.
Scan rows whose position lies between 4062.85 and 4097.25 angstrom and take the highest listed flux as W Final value 20.08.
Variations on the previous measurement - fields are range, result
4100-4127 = 17.5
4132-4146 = 19.12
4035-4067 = 19.61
